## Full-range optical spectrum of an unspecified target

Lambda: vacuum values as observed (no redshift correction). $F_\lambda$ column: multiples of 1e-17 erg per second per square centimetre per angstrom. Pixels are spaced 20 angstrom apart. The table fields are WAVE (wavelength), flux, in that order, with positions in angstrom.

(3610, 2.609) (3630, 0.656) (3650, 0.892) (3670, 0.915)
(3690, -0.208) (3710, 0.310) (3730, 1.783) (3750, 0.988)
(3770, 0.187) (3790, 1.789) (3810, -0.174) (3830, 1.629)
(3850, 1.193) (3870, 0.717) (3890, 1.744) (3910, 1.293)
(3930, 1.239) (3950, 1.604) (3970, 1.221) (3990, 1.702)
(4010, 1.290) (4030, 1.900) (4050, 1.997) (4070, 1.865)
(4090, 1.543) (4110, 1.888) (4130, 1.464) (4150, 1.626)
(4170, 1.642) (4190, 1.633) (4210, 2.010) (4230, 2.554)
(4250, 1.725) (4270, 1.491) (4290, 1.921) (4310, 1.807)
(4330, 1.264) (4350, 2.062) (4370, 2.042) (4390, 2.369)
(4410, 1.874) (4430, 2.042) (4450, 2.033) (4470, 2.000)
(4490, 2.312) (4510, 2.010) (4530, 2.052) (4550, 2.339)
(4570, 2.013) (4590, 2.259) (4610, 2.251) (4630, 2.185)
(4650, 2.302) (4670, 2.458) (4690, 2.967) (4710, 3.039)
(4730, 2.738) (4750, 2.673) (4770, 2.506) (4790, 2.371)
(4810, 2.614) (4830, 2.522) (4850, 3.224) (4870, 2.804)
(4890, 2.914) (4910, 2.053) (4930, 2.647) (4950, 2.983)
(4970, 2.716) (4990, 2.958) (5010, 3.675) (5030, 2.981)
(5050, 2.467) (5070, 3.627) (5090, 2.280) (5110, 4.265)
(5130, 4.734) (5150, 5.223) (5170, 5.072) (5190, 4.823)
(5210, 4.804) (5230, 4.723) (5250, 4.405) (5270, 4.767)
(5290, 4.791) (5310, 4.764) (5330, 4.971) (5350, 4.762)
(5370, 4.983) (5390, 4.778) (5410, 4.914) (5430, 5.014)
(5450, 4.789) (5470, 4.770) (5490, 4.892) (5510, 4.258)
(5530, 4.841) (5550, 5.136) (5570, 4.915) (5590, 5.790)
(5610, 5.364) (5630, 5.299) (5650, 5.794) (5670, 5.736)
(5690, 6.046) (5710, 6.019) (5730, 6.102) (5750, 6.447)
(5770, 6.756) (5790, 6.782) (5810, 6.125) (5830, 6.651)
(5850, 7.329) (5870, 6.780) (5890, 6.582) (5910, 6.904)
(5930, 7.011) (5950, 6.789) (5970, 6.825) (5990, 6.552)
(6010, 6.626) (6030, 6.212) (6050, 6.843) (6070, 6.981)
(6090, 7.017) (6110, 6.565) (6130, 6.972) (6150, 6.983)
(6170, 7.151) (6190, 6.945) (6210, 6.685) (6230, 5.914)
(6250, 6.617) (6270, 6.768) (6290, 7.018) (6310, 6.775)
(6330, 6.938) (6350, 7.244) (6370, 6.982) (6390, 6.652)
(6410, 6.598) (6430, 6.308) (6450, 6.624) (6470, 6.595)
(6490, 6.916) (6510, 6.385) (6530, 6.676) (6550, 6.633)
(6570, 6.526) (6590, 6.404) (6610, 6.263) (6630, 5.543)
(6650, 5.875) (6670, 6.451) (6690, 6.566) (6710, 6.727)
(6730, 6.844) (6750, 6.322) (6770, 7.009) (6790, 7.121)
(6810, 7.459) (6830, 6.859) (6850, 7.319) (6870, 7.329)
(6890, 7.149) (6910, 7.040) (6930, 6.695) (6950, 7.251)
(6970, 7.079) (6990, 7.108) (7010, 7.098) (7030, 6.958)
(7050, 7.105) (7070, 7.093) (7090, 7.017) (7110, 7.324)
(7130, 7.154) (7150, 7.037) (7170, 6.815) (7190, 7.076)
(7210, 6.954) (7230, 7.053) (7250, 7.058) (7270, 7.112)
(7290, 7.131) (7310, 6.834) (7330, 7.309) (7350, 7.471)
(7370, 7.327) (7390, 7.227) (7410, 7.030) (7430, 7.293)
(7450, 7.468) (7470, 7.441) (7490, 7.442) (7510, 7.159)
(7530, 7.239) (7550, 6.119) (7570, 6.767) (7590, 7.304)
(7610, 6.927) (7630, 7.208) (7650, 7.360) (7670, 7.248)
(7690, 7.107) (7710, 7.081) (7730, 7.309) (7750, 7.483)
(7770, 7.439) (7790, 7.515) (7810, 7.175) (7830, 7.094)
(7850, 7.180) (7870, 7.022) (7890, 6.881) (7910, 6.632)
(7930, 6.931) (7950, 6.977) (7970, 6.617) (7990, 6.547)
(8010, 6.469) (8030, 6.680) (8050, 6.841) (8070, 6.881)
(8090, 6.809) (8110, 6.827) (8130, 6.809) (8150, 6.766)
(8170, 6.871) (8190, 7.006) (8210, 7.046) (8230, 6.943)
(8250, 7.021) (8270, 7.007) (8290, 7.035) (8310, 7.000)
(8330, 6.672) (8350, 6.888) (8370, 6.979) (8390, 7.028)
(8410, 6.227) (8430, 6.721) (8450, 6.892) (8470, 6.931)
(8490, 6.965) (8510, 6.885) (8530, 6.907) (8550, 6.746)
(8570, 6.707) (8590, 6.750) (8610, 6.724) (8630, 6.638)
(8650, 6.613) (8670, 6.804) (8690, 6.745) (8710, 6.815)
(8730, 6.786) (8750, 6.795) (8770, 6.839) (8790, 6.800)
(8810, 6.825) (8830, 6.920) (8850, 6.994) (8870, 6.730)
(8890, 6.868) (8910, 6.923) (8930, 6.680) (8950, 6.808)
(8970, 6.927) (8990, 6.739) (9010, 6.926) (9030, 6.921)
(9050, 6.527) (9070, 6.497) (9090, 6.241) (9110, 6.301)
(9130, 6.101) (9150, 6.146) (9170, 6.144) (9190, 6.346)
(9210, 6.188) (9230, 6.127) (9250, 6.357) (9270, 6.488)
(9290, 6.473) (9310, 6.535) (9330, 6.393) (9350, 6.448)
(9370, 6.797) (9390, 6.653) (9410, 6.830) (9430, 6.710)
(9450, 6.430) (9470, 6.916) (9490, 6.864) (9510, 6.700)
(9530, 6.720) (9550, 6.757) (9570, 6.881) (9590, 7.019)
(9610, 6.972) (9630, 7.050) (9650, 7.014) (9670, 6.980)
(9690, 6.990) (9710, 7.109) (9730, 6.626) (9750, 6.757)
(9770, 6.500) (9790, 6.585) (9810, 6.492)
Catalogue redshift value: 0.281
